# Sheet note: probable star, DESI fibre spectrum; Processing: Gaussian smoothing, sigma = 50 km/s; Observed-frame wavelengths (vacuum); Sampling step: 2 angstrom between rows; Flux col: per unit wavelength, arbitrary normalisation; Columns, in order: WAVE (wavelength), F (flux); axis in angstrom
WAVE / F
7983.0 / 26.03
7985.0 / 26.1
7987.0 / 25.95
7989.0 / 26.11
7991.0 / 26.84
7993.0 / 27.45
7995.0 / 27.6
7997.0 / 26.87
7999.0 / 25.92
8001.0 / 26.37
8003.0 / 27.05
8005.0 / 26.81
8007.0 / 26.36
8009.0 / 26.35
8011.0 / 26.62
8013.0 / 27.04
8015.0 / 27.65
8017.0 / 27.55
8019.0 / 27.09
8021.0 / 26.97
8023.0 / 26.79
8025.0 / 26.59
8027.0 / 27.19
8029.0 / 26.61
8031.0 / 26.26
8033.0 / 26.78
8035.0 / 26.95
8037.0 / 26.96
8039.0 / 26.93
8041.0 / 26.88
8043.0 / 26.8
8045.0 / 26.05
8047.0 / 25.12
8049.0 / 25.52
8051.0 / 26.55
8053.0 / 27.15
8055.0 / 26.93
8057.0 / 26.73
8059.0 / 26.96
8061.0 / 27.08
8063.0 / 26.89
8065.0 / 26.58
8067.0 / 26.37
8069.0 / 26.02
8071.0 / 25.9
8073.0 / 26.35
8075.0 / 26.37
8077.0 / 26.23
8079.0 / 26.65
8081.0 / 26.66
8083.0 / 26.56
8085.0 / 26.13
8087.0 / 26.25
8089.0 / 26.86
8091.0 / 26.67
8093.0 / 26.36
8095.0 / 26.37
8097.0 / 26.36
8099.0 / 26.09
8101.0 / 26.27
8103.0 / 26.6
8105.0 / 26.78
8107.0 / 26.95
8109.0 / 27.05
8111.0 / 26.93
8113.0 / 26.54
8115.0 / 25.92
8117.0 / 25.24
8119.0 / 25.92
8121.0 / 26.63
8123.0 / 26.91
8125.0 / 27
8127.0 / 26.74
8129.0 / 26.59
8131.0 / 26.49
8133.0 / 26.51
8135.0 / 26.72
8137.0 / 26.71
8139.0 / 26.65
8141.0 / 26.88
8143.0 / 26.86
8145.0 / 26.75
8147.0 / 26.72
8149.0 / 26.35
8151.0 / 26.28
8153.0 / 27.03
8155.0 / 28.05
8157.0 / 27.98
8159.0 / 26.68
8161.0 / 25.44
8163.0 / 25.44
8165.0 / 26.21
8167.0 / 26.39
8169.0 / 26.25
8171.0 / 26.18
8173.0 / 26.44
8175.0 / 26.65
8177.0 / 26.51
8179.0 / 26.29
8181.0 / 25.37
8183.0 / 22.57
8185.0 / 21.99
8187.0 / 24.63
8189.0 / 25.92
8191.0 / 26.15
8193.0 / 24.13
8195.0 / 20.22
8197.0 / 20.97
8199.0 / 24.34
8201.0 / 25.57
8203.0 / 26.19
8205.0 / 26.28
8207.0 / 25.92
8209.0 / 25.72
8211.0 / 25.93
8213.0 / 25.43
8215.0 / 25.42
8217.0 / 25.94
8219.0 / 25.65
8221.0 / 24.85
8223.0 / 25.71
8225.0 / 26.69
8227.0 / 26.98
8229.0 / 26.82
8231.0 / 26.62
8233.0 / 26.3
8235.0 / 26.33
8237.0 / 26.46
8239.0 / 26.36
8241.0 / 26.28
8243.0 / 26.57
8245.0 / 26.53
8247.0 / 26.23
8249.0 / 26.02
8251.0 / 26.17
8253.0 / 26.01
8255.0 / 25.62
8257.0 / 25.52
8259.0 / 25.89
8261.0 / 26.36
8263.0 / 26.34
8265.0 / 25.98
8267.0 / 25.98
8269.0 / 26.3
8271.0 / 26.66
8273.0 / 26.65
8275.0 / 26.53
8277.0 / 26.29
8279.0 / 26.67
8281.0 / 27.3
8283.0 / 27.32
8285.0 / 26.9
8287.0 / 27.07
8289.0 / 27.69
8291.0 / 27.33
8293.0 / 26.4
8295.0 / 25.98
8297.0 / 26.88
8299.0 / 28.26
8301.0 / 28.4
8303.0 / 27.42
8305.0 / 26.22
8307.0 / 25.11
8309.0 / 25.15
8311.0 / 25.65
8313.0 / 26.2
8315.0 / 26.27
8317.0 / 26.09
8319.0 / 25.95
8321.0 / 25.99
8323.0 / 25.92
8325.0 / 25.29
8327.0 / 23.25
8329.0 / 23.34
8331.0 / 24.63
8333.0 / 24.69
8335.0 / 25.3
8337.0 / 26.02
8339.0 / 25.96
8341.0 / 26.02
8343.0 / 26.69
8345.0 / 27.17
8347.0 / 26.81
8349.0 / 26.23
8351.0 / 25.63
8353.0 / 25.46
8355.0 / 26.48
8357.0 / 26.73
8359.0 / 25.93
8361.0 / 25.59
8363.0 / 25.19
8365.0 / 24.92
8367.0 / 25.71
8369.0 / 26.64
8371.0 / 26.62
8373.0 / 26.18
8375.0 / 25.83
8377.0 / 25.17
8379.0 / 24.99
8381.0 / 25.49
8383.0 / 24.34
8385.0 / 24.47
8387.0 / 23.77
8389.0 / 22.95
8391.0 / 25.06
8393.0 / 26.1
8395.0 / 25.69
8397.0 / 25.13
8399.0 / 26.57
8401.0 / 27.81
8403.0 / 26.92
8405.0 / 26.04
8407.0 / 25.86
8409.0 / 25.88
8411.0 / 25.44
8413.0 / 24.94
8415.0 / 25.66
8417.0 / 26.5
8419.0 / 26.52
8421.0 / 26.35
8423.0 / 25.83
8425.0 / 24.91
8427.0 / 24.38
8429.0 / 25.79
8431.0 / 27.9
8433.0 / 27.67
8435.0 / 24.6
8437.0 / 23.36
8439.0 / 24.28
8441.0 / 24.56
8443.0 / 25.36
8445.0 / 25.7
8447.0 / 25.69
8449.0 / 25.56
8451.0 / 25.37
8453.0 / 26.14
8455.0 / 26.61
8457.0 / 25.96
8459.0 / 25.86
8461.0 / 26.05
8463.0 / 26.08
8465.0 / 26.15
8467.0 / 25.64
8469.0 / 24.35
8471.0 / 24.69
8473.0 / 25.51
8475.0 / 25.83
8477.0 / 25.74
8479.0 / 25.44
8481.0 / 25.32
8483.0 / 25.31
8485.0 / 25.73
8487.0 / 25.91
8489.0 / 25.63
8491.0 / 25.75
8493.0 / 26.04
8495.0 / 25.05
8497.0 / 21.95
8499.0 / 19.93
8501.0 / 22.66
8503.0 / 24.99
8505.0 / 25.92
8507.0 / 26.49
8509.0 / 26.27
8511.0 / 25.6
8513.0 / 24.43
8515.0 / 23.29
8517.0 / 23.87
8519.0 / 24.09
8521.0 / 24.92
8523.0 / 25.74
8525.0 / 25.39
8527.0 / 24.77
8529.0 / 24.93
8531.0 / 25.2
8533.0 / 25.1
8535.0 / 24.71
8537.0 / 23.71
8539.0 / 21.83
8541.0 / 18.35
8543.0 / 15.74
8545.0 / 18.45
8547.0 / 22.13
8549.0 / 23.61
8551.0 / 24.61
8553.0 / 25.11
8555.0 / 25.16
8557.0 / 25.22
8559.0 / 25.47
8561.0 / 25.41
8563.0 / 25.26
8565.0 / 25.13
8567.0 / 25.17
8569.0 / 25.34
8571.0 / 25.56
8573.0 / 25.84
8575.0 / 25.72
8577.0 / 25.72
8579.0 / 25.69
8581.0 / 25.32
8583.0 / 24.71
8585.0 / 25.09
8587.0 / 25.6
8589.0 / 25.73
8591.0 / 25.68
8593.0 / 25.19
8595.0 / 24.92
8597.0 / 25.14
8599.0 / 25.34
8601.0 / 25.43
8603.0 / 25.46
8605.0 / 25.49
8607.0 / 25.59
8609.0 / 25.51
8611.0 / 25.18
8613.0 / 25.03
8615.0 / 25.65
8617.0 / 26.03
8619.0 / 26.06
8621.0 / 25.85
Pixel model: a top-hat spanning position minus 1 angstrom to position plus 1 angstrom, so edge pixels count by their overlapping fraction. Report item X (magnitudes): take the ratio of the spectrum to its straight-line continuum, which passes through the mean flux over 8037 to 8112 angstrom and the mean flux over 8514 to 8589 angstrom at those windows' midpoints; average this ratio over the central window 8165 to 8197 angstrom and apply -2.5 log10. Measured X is 0.045 mag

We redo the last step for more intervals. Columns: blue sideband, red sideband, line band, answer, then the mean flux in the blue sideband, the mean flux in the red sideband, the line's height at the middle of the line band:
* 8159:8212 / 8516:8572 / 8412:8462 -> -0.059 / 25.2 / 23.9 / 24.3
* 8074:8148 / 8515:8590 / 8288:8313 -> -0.046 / 26.5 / 24.3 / 25.6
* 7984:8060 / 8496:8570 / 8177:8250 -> 0.009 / 26.7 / 23.9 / 25.7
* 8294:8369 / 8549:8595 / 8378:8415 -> 0.014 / 25.9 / 25.3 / 25.8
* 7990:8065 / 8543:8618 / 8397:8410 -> -0.037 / 26.8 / 24.9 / 25.5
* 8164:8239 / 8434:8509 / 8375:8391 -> 0.030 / 25.5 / 25.2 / 25.3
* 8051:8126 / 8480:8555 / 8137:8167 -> -0.021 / 26.5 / 24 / 26.2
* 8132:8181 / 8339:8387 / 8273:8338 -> -0.007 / 26.6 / 25.8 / 26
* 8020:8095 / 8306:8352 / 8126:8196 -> 0.010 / 26.6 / 25.6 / 26.2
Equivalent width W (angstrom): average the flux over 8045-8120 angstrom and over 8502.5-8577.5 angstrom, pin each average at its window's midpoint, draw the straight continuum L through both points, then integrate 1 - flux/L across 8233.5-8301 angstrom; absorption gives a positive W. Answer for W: -2.6 angstrom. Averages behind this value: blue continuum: 26.4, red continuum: 24.3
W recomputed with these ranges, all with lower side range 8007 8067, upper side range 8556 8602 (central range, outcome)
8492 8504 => 1.01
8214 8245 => 0.05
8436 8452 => 0.45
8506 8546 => 2.93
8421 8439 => 0.15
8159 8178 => 0.15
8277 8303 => -1.06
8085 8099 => 0.09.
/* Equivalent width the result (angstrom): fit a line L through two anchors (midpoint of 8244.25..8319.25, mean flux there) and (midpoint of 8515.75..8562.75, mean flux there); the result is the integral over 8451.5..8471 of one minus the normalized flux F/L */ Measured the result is -1.0 angstrom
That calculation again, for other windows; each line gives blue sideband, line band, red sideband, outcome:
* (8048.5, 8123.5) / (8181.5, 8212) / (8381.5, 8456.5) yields 2.0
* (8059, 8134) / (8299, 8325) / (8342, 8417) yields -0.3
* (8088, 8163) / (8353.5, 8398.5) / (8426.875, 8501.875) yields 0.3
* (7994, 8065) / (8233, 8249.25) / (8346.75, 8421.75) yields -0.1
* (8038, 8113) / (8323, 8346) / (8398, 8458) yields 0.6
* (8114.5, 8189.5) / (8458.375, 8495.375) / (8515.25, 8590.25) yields -1.4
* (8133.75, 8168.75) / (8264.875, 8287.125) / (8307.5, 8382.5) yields -0.5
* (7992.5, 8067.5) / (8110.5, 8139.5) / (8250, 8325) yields 0.2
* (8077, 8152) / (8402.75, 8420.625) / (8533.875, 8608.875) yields -0.6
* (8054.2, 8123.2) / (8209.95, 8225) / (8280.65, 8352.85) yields 0.4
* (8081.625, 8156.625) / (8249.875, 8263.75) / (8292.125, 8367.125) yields 0.1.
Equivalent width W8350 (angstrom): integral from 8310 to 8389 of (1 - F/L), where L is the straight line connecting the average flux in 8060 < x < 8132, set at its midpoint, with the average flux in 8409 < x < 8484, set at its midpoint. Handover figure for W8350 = 0.83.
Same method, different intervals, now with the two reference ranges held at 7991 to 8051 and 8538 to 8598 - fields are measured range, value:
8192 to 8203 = 1.1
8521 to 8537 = -0.4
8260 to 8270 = -0.2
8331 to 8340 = 0.0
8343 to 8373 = -1.1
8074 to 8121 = -0.1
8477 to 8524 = -0.5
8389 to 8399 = -0.1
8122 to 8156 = -0.8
